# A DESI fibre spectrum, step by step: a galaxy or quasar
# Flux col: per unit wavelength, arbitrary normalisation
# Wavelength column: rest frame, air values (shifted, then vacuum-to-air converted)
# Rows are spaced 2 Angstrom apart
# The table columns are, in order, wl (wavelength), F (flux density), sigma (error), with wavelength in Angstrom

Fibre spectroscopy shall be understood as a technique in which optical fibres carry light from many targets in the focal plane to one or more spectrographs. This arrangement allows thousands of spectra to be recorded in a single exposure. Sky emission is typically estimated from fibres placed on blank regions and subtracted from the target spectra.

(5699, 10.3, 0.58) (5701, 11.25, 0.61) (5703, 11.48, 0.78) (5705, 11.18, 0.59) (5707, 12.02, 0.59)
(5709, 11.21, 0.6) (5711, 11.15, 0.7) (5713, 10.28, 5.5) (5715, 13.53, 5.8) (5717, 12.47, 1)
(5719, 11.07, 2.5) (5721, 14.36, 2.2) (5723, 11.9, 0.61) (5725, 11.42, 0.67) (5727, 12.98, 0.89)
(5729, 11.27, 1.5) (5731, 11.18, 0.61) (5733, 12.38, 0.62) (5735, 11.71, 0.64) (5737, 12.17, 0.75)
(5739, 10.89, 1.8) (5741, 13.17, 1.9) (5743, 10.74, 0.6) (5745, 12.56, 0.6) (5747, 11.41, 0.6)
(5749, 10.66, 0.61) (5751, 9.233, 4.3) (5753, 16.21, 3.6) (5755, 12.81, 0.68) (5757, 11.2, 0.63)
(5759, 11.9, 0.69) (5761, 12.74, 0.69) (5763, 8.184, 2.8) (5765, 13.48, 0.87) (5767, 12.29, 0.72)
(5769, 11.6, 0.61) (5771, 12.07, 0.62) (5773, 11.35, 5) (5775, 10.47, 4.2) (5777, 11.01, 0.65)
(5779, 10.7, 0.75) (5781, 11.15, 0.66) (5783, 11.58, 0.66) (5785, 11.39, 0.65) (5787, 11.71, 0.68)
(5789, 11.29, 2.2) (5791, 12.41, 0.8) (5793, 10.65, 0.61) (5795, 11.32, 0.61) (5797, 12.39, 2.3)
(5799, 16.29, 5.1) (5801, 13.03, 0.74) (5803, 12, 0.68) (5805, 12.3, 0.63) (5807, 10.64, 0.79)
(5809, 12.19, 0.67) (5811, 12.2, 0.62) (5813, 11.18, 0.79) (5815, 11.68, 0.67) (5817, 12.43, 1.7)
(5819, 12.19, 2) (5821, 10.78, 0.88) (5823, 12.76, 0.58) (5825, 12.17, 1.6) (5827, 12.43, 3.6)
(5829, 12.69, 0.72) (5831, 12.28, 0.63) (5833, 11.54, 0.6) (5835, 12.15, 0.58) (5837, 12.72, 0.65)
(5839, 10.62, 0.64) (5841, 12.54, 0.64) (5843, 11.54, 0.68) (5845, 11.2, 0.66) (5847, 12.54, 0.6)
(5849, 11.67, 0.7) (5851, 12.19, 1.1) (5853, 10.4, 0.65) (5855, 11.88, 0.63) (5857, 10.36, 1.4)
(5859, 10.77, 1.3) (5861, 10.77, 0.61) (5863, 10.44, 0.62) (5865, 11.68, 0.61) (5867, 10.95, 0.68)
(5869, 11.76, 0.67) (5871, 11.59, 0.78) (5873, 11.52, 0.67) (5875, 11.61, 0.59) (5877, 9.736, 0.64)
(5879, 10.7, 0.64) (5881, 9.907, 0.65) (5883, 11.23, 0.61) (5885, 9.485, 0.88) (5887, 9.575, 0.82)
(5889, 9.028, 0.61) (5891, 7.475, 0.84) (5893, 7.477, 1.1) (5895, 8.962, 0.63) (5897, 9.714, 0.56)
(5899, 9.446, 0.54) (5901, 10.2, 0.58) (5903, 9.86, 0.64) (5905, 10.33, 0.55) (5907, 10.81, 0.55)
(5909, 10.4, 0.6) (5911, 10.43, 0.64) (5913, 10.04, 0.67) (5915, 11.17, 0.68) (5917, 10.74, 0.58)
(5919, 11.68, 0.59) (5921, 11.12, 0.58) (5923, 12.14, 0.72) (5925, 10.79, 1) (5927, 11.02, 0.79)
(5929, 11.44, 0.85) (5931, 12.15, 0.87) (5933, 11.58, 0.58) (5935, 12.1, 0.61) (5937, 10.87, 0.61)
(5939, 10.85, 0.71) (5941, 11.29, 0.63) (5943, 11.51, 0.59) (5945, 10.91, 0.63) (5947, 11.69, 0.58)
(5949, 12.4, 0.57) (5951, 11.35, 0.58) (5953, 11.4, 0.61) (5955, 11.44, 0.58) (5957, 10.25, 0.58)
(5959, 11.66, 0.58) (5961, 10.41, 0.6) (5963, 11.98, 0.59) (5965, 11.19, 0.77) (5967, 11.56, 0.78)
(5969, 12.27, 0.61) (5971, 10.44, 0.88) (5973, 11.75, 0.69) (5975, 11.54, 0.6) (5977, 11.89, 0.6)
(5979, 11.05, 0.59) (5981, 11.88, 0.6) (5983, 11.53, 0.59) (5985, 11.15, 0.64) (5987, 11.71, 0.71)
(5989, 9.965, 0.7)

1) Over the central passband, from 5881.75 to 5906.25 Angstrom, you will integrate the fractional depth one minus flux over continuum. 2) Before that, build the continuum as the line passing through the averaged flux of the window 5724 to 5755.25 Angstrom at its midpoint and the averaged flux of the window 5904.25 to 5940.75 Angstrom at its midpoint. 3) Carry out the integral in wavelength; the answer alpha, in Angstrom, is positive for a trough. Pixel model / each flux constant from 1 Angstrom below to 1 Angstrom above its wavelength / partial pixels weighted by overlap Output 3.9 Angstrom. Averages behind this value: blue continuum 11.9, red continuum 11.1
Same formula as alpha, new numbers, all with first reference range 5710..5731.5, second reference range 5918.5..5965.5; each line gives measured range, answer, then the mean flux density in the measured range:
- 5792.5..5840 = -1.6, 12.1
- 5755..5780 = 0.8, 11.5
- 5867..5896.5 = 3.9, 10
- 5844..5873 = 0.8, 11.3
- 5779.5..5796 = 0.5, 11.4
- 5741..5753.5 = 0.2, 11.7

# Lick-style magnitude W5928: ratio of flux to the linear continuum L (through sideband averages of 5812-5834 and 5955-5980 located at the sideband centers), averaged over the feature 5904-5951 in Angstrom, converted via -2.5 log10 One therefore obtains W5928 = 0.03 mag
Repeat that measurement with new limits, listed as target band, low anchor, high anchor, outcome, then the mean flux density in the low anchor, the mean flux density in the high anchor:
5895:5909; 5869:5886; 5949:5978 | 0.10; 10.8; 11.4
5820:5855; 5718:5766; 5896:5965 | -0.04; 11.9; 11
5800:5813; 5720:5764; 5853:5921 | -0.07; 11.9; 10.4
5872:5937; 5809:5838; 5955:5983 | 0.12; 12.1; 11.4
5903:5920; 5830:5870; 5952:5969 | 0.07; 11.5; 11.3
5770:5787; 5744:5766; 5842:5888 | 0.04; 11.9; 11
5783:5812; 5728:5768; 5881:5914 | -0.10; 11.8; 9.66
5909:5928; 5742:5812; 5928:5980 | 0.05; 11.8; 11.4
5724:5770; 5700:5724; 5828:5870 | -0.01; 11.8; 11.6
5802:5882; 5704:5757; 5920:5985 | 0.01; 11.9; 11.4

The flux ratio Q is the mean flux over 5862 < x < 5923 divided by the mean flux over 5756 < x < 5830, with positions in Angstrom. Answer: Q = 0.87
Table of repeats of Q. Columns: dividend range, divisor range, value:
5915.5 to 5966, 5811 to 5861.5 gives 0.97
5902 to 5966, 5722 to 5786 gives 0.96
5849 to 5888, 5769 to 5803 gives 0.92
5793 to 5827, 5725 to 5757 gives 1.02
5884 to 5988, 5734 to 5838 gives 0.91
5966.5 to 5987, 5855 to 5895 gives 1.12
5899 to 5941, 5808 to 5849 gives 0.91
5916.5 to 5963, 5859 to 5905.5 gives 1.12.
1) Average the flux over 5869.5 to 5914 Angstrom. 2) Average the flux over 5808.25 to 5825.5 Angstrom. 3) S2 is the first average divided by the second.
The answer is 0.8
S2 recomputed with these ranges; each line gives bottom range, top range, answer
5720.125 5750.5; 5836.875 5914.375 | 0.89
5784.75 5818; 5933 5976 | 0.94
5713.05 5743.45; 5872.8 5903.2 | 0.80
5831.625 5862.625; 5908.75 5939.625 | 0.97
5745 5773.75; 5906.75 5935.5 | 0.94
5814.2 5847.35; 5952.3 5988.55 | 0.95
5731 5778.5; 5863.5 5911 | 0.87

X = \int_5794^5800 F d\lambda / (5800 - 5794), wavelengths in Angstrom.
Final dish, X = 13.3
